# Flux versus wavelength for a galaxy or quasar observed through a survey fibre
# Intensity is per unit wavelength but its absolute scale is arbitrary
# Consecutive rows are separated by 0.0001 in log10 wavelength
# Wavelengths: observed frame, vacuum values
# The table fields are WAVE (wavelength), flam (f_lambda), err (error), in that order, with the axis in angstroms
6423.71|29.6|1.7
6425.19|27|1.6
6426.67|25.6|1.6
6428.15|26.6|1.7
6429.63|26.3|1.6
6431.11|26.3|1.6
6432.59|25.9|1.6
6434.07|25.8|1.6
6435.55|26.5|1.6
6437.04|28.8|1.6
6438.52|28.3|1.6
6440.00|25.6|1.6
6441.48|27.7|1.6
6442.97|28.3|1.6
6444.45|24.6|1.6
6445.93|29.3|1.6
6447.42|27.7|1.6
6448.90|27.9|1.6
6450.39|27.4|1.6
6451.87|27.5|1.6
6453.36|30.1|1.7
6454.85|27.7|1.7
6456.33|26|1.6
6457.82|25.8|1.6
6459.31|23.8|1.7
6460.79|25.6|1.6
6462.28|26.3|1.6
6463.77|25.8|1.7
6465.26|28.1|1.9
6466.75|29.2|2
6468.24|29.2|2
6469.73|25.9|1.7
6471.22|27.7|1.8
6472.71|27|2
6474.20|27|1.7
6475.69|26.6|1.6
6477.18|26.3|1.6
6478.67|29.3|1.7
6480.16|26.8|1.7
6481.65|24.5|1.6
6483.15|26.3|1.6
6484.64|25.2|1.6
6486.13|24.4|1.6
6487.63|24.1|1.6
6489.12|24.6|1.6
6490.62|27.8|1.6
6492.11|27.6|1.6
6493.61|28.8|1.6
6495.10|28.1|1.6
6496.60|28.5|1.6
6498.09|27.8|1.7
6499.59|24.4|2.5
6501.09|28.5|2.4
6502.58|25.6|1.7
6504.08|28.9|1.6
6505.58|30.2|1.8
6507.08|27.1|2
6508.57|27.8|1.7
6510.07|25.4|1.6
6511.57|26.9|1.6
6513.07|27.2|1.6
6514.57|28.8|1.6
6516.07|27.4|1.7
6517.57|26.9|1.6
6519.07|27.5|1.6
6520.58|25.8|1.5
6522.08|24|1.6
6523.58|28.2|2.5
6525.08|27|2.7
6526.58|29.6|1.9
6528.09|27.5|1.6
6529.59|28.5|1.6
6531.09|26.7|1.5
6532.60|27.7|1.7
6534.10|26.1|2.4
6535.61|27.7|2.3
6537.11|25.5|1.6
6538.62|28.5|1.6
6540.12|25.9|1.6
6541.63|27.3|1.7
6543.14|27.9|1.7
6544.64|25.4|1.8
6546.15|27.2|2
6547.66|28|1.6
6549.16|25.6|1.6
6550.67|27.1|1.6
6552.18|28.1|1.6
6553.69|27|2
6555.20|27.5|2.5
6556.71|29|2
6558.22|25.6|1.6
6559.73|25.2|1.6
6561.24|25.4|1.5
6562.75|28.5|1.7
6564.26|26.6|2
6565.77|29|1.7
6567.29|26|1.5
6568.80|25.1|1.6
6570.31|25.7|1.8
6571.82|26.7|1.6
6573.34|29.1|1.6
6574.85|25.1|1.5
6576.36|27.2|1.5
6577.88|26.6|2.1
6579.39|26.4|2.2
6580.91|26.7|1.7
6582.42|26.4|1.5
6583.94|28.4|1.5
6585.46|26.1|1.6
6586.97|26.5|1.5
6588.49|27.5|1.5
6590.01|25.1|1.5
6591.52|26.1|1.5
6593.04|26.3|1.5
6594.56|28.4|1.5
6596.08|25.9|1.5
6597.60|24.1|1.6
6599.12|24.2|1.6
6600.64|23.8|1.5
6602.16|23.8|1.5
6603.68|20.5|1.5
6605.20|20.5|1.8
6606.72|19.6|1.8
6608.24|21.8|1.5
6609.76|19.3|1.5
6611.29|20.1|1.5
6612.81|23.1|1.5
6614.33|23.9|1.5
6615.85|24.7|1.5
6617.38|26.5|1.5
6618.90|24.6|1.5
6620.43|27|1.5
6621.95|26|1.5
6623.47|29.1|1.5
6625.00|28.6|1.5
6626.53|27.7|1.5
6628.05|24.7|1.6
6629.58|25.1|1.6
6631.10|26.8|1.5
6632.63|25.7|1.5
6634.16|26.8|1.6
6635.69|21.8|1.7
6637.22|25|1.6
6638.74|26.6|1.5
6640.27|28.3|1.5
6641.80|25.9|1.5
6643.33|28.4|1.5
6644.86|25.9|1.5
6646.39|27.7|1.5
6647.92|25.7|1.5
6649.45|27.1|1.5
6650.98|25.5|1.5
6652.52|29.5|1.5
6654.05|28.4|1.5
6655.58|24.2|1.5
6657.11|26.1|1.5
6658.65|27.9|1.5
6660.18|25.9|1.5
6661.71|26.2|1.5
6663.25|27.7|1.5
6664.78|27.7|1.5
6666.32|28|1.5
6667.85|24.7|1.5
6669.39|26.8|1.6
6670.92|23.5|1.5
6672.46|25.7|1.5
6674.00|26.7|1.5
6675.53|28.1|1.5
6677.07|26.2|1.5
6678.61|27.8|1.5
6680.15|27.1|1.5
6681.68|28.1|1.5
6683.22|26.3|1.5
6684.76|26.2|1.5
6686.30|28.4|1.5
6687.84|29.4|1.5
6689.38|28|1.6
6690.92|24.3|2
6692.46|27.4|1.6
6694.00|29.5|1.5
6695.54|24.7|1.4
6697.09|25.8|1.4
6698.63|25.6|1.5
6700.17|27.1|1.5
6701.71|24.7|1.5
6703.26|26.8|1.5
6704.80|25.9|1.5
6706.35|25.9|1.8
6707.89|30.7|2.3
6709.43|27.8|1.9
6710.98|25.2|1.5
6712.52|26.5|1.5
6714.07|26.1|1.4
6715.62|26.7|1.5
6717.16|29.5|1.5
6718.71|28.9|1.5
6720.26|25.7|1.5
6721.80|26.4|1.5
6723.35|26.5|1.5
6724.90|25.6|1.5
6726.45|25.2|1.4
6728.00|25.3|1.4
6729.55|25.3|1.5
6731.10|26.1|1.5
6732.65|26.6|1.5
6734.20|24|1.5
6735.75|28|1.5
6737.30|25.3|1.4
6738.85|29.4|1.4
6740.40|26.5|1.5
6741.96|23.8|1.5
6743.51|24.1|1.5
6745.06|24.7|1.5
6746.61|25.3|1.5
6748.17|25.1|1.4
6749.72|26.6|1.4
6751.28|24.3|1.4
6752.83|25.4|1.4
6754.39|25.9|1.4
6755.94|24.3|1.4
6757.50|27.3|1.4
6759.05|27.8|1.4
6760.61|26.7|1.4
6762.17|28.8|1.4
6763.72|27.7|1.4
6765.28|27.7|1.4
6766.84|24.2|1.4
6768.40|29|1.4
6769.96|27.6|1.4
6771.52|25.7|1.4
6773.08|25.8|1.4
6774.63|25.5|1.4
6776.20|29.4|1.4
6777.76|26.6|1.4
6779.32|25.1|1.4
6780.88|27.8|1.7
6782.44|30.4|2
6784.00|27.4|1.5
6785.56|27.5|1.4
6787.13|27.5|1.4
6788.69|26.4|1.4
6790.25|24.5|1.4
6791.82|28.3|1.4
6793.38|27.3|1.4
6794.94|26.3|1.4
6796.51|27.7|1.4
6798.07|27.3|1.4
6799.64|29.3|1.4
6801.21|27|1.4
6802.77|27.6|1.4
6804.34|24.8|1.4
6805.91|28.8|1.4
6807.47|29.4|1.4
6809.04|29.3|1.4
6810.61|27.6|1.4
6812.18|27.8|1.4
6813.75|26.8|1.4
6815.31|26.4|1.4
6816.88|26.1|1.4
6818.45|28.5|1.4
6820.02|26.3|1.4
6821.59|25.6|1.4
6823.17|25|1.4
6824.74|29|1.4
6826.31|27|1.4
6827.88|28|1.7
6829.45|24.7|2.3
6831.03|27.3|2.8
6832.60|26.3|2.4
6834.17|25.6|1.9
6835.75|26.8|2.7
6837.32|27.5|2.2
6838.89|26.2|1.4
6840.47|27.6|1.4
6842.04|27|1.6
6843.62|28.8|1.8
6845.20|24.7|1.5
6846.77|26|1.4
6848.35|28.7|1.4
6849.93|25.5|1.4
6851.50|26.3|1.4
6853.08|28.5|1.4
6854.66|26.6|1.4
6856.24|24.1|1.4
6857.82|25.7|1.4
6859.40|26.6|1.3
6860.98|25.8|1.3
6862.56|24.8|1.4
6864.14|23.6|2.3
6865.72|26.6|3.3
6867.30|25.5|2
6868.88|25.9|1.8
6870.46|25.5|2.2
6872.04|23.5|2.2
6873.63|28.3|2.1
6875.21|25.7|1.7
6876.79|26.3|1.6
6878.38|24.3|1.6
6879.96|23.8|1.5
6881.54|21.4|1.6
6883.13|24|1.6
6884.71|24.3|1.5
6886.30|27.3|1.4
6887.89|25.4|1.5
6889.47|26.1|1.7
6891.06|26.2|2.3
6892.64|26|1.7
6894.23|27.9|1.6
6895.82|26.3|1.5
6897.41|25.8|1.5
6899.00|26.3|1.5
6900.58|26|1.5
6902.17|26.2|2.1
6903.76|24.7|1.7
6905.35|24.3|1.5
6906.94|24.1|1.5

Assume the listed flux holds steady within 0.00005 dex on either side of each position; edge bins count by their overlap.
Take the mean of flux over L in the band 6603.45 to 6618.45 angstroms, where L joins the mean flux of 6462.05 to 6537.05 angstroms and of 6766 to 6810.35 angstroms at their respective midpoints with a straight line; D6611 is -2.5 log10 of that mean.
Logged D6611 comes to 0.22 mag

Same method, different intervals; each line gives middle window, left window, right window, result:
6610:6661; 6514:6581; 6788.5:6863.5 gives 0.038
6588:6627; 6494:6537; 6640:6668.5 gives 0.107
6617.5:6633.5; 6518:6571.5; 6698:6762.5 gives 0.005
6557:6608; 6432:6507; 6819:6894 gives 0.043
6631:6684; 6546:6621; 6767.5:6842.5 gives -0.020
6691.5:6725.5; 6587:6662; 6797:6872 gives -0.035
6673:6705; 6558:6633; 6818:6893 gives -0.050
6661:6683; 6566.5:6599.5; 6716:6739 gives -0.013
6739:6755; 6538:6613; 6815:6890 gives 0.026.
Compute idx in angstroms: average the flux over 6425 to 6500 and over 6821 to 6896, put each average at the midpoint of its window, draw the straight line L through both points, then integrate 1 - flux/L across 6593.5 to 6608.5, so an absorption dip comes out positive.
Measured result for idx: 1.8 angstroms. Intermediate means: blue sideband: 26.9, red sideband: 26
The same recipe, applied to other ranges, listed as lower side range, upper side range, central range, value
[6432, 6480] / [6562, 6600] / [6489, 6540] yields -0.88 angstroms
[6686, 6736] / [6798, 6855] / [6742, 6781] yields 0.81 angstroms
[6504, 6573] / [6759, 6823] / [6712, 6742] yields 0.83 angstroms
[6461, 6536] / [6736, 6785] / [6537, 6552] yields 0.02 angstroms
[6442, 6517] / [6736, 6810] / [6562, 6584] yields 0.11 angstroms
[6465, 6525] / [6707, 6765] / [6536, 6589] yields -0.02 angstroms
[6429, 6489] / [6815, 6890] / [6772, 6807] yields -1.39 angstroms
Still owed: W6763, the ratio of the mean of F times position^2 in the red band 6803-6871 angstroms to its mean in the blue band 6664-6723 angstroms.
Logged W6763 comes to 1.0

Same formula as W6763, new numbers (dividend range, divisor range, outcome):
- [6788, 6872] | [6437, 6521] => 1.10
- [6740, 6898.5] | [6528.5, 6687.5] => 1.08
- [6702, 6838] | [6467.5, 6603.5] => 1.07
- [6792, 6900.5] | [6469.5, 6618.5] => 1.10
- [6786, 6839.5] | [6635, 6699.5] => 1.06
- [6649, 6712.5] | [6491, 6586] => 1.03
